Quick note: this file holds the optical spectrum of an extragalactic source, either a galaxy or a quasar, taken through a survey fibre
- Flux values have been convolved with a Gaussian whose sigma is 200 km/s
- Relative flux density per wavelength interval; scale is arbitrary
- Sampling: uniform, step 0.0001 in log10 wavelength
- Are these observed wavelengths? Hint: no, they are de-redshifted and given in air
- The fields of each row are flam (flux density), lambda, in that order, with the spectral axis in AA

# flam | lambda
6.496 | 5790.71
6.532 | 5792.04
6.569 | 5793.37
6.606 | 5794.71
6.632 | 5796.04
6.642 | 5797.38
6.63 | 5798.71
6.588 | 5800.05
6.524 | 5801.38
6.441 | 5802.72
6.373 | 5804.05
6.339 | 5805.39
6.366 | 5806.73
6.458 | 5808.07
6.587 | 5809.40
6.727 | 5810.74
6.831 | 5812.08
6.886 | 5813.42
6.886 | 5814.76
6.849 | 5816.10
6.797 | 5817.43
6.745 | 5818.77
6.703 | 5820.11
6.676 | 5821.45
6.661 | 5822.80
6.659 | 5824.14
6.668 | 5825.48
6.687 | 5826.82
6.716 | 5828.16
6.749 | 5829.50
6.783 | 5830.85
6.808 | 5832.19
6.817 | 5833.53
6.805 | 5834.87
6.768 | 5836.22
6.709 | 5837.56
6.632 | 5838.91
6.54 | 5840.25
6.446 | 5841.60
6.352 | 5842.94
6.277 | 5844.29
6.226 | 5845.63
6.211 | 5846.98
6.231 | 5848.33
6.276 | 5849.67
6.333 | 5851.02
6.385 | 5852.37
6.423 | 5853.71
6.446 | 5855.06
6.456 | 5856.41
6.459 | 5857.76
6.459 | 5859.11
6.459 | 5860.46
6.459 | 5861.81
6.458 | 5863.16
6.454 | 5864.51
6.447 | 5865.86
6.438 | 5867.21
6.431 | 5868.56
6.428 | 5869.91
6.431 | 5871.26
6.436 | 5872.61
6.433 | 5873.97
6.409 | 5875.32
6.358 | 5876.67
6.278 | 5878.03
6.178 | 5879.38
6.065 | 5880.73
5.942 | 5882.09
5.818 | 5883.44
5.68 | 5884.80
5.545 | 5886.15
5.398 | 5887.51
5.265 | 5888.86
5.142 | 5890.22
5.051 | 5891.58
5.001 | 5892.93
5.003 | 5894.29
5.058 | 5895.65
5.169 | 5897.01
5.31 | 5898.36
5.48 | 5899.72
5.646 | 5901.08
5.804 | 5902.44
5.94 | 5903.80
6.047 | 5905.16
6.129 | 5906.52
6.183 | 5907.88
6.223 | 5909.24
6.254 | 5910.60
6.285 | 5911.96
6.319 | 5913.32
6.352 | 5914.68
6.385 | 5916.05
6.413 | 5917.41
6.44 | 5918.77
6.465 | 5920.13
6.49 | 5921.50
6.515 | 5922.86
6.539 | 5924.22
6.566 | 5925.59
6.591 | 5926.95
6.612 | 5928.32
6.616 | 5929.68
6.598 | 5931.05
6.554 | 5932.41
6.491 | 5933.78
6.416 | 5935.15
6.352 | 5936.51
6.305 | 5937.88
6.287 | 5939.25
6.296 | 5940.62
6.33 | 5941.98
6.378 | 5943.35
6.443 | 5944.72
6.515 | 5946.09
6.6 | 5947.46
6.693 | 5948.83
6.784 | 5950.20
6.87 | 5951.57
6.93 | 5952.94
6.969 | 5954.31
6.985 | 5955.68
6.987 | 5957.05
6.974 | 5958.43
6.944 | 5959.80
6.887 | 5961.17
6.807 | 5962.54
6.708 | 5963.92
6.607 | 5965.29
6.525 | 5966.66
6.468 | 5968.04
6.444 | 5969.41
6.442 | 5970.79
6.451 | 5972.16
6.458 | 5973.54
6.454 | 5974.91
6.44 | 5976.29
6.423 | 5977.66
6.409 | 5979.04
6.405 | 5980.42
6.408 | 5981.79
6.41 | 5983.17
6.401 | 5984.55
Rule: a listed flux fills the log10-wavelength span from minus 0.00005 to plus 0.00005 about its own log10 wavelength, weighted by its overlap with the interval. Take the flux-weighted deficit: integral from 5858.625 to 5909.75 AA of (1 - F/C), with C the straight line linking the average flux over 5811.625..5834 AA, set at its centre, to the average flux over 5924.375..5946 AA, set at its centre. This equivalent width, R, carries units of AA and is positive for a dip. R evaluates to 5.2 AA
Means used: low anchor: 6.76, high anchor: 6.46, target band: 5.93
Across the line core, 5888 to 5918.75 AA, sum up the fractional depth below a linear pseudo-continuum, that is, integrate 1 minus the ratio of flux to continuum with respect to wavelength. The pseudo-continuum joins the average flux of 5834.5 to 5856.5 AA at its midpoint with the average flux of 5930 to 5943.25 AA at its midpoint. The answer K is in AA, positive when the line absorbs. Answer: 3.14 AA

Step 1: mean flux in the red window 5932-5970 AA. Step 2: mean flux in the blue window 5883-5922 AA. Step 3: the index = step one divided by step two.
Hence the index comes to 1.1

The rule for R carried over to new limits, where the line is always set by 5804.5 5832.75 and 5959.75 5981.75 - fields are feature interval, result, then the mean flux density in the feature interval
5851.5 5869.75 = 0.57 AA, 6.44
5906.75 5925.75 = 0.63 AA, 6.38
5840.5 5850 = 0.52 AA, 6.3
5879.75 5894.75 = 2.62 AA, 5.47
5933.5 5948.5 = 0.38 AA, 6.41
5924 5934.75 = 0.02 AA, 6.56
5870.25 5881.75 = 0.55 AA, 6.31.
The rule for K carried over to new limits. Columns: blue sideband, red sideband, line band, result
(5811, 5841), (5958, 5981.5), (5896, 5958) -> 2.4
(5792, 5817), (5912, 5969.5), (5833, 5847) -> 0.1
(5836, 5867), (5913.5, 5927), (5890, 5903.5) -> 2.4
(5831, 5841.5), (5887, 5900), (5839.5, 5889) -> -2.6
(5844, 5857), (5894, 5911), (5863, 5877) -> -0.8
